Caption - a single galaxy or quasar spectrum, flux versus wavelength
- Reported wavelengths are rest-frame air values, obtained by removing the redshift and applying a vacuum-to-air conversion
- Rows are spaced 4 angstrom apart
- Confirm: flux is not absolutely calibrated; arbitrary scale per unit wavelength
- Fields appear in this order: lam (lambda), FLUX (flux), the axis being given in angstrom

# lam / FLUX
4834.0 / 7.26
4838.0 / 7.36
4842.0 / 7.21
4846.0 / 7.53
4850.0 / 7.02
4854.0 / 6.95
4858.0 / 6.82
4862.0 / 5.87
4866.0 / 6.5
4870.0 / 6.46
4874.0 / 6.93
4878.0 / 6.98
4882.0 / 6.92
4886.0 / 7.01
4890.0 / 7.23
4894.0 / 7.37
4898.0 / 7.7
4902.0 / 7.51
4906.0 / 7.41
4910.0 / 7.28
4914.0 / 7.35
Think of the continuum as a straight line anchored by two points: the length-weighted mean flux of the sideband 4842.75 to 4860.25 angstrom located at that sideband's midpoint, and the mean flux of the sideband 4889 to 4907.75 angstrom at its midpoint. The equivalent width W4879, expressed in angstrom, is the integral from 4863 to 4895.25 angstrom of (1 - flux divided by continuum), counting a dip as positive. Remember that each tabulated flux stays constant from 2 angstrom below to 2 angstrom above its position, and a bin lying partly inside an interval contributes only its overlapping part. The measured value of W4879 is 1.9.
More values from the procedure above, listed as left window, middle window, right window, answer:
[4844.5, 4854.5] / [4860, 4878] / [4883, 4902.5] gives 1.9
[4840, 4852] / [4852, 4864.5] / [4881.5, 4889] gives 1.1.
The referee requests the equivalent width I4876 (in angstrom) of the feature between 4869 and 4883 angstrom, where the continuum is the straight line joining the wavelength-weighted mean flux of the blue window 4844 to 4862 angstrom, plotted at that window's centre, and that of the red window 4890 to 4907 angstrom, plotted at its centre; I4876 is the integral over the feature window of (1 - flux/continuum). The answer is 0.7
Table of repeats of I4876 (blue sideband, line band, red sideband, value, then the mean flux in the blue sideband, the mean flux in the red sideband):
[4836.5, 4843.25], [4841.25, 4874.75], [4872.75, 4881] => 1.6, 7.29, 6.95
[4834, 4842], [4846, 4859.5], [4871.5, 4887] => 0.3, 7.3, 6.94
